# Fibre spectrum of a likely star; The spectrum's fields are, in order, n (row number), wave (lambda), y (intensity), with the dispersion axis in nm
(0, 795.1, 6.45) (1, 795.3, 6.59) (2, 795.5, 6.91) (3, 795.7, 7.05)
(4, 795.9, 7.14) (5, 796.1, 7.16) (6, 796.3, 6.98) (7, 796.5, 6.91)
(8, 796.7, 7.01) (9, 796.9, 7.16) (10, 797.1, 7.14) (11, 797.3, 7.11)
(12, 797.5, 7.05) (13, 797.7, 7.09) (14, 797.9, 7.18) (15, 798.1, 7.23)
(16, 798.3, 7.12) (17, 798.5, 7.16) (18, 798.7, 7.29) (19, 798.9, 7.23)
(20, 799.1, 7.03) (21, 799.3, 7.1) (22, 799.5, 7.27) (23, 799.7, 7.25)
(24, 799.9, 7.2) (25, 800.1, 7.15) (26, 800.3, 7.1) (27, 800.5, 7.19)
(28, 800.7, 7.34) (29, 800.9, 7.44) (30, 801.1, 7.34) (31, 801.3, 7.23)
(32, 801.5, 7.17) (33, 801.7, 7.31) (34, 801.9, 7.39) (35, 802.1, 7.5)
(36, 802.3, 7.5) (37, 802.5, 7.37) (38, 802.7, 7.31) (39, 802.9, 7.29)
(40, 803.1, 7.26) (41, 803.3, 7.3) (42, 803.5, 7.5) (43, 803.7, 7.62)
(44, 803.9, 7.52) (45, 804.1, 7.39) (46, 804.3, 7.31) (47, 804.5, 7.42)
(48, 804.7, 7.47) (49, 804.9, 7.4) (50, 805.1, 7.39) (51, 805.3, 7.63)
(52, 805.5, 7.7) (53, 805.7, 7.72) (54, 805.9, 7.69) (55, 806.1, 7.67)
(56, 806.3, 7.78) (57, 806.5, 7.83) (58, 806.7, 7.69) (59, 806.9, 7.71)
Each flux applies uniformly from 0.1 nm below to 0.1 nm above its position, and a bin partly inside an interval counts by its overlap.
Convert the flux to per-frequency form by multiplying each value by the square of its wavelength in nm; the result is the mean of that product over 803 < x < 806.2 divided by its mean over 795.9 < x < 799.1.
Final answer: 1.07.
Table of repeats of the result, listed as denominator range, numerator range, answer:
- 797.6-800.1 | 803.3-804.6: 1.05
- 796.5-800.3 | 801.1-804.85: 1.04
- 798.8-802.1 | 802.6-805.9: 1.04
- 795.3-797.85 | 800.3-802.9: 1.05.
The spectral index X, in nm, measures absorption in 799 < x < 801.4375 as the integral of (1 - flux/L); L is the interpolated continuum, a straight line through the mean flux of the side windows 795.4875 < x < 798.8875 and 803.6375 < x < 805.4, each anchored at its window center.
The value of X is 0.011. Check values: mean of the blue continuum 7.11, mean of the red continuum 7.46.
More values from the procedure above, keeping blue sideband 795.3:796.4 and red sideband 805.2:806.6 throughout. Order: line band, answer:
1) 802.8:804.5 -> 0.04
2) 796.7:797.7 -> 0.00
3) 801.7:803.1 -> 0.02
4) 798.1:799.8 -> 0.01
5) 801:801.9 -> 0.02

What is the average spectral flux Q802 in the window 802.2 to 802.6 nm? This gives 7.43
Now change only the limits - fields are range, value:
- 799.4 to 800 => 7.24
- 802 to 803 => 7.39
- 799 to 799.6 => 7.13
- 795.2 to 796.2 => 6.97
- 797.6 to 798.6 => 7.16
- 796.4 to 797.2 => 7.06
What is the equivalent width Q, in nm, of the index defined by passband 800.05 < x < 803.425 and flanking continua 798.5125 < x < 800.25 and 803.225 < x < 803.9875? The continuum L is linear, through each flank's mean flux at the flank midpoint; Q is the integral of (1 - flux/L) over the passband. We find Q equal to 0.02 nm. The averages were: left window 7.19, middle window 7.31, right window 7.49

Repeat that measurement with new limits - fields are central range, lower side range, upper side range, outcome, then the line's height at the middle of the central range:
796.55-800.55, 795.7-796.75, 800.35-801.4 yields 0.01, 7.17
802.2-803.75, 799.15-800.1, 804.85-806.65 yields 0.01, 7.44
